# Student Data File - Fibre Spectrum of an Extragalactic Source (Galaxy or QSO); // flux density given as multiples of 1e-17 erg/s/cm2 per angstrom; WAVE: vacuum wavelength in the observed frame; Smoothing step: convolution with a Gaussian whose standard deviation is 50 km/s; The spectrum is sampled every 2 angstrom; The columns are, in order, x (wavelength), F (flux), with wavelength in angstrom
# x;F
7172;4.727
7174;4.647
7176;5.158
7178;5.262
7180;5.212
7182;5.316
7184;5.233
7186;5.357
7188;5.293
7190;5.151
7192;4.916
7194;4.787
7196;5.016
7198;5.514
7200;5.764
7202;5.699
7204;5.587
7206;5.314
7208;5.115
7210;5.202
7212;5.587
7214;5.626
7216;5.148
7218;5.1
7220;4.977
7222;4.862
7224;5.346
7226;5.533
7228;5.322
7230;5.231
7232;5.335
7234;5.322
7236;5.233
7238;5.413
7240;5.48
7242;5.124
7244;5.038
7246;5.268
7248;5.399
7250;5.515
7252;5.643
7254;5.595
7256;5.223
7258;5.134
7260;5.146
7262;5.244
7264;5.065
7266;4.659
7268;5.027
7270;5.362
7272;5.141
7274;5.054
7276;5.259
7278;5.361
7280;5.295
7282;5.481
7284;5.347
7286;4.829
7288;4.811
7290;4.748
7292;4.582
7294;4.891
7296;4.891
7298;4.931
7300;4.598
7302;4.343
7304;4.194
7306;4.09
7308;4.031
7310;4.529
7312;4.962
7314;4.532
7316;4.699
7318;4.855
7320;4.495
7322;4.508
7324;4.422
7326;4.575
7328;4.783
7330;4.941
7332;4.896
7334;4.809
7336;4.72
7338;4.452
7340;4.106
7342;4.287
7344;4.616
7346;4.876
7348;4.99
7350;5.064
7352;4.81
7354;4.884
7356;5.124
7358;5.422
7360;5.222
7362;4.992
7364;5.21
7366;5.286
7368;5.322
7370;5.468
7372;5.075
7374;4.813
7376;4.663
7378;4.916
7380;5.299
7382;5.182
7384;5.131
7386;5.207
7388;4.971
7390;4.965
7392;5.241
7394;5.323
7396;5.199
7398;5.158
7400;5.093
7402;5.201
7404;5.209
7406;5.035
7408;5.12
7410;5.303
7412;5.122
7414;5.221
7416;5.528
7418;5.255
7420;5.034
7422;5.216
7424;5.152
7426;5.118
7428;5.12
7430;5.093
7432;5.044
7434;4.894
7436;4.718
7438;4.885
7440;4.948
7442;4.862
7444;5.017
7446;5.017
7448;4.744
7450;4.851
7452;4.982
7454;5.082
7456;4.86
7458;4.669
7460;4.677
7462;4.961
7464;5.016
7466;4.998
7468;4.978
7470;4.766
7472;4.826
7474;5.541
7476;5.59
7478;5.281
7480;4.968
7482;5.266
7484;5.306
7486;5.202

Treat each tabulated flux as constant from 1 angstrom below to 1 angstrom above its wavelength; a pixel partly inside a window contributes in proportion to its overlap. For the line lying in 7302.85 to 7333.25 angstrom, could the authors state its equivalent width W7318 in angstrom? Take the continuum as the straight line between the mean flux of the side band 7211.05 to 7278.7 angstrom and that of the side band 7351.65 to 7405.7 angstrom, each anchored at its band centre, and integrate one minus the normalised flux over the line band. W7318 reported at 3.6 angstrom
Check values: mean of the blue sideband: 5.26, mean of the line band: 4.57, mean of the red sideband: 5.13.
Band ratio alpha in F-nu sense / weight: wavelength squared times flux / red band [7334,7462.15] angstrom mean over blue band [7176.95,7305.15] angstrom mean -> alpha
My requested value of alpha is 1.0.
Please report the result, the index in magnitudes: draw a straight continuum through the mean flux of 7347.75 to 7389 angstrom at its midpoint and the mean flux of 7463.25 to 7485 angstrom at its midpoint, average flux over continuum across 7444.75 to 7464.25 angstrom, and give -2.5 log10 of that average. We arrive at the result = 0.05 mag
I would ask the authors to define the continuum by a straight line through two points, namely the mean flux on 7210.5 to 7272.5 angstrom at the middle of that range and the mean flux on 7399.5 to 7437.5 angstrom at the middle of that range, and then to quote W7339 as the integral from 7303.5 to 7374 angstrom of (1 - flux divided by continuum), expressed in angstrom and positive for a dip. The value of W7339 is 5.5 angstrom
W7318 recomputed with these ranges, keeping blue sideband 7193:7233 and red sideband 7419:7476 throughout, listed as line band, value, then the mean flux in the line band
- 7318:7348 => 3.0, 4.63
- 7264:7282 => 0.2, 5.16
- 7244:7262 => -0.3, 5.34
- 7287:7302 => 1.3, 4.75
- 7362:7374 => -0.3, 5.21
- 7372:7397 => -0.1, 5.08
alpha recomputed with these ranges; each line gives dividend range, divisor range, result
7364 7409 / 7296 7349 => 1.14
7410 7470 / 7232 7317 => 1.04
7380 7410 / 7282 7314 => 1.13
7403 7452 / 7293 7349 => 1.13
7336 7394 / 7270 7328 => 1.06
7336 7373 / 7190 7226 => 0.98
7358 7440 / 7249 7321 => 1.07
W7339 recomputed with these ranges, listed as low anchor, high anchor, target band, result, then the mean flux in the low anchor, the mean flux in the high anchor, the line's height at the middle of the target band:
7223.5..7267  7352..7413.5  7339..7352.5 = 1.3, 5.28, 5.13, 5.17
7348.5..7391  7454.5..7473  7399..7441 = -1.2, 5.1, 4.87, 4.97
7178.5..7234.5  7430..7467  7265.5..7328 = 4.3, 5.28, 4.91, 5.14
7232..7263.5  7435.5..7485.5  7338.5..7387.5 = 1.4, 5.31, 5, 5.14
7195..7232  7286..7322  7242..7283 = -2.6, 5.33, 4.6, 4.94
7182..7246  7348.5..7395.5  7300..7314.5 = 2.2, 5.28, 5.11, 5.18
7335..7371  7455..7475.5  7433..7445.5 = 0.1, 4.94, 4.95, 4.94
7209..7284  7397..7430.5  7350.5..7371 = 0.1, 5.26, 5.18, 5.2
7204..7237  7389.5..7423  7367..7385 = 0.4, 5.28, 5.19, 5.21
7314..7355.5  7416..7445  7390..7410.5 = -1.0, 4.69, 5.04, 4.93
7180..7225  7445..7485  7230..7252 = -0.4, 5.27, 5.02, 5.23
